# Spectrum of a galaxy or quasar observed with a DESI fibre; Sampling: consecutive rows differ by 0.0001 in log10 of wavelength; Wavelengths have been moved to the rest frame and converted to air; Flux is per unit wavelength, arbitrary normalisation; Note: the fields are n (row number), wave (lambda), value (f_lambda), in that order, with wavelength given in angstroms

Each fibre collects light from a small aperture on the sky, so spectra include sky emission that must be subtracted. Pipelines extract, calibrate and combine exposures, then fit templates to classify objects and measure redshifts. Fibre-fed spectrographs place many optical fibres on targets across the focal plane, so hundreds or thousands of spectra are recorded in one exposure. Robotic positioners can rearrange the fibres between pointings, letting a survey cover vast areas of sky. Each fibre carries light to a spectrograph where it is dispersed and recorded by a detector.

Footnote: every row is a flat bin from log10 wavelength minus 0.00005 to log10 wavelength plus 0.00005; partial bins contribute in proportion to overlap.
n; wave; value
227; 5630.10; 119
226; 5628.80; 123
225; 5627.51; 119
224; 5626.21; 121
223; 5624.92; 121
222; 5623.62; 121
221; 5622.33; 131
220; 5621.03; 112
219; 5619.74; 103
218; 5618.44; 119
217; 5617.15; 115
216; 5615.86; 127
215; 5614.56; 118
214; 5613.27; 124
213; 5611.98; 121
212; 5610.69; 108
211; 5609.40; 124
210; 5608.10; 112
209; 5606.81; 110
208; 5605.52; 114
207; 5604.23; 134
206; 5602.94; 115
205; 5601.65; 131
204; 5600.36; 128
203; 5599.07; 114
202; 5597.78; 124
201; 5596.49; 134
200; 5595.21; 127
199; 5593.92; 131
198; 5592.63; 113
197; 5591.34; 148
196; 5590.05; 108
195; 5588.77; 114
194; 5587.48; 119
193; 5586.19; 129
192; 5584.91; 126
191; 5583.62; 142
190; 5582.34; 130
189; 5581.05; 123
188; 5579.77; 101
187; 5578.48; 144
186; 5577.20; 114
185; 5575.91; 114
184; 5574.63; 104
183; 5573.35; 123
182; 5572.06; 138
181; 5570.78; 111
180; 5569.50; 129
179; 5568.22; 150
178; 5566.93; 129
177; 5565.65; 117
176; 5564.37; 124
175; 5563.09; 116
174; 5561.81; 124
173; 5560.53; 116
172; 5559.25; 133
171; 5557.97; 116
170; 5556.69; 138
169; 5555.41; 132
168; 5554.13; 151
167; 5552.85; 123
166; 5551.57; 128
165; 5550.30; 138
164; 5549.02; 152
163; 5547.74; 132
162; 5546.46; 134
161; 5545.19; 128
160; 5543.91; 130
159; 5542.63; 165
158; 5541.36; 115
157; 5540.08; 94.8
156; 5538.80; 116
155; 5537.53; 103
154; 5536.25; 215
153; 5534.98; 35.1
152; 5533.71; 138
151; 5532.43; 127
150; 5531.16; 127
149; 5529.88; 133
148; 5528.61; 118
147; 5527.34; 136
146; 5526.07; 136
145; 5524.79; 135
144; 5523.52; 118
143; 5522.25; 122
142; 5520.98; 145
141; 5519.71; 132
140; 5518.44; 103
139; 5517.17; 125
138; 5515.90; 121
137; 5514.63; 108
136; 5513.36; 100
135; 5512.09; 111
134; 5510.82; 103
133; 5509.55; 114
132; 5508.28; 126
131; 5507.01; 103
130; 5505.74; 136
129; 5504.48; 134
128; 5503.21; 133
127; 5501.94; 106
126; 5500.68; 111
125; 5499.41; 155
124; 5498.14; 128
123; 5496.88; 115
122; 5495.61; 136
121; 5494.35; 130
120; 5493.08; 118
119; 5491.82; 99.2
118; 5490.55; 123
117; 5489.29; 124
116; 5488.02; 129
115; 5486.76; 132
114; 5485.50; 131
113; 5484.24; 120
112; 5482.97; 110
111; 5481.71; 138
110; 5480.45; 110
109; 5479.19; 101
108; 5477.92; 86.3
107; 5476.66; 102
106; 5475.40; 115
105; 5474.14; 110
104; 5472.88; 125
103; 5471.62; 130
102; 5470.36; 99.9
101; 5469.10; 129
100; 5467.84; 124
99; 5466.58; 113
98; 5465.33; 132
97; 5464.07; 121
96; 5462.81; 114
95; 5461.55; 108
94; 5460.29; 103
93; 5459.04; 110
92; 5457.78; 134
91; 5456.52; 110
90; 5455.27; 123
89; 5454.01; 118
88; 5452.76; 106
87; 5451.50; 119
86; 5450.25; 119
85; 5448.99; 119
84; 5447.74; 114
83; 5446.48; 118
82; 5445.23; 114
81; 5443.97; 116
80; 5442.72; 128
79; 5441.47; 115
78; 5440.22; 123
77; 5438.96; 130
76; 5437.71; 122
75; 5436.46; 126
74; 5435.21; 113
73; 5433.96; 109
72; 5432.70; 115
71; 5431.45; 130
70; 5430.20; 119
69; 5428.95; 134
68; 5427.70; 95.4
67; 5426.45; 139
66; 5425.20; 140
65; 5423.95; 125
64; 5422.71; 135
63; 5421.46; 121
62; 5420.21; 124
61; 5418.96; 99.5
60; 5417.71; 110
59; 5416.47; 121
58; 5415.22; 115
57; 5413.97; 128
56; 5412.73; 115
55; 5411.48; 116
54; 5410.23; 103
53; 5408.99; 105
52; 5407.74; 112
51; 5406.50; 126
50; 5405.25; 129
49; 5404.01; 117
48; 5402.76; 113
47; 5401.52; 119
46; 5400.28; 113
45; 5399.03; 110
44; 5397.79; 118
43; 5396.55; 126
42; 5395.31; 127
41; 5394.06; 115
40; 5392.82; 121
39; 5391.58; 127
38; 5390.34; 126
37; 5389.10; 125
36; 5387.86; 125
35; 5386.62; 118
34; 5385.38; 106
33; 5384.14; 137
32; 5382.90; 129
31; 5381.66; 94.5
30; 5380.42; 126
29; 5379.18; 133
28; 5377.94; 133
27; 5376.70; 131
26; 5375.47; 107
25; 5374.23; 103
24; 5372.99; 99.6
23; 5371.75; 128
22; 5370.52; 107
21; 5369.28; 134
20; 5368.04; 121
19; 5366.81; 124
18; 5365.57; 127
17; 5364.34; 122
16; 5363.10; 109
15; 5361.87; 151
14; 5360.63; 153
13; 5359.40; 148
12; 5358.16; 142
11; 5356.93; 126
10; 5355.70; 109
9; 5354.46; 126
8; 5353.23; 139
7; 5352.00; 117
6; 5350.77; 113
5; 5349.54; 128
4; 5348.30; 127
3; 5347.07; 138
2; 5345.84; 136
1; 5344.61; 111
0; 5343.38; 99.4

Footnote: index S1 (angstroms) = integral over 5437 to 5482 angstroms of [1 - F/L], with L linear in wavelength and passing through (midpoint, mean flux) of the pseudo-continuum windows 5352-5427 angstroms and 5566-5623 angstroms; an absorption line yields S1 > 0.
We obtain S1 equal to 2.1 angstroms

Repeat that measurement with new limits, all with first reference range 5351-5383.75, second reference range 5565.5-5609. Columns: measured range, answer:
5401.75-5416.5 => 0.9 angstroms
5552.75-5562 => -0.4 angstroms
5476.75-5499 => 0.8 angstroms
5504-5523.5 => 0.8 angstroms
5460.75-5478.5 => 1.3 angstroms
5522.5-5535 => -0.1 angstroms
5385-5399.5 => 0.4 angstroms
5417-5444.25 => 0.6 angstroms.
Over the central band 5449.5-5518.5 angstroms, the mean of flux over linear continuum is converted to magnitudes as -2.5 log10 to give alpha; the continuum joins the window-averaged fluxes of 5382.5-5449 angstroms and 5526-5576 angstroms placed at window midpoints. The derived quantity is 0.05 mag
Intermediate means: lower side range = 120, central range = 118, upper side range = 127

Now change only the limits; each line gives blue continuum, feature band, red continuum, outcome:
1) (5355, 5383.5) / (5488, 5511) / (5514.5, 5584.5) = 0.03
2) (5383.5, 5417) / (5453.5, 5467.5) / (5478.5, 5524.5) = 0.03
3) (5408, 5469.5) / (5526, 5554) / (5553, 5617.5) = -0.06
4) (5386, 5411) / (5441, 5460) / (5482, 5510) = 0.04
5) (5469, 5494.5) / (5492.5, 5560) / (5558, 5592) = -0.05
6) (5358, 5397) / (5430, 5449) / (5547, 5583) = 0.05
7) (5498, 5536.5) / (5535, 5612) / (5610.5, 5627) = -0.04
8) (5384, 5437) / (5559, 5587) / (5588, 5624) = -0.03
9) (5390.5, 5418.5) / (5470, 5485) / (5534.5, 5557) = 0.10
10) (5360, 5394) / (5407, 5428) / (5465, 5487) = 0.02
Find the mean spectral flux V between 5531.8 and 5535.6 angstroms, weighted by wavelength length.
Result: 100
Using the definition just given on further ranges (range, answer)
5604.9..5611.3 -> 114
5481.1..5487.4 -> 126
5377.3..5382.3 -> 122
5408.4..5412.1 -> 108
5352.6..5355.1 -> 132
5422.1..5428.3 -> 127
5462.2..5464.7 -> 117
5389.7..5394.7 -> 122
